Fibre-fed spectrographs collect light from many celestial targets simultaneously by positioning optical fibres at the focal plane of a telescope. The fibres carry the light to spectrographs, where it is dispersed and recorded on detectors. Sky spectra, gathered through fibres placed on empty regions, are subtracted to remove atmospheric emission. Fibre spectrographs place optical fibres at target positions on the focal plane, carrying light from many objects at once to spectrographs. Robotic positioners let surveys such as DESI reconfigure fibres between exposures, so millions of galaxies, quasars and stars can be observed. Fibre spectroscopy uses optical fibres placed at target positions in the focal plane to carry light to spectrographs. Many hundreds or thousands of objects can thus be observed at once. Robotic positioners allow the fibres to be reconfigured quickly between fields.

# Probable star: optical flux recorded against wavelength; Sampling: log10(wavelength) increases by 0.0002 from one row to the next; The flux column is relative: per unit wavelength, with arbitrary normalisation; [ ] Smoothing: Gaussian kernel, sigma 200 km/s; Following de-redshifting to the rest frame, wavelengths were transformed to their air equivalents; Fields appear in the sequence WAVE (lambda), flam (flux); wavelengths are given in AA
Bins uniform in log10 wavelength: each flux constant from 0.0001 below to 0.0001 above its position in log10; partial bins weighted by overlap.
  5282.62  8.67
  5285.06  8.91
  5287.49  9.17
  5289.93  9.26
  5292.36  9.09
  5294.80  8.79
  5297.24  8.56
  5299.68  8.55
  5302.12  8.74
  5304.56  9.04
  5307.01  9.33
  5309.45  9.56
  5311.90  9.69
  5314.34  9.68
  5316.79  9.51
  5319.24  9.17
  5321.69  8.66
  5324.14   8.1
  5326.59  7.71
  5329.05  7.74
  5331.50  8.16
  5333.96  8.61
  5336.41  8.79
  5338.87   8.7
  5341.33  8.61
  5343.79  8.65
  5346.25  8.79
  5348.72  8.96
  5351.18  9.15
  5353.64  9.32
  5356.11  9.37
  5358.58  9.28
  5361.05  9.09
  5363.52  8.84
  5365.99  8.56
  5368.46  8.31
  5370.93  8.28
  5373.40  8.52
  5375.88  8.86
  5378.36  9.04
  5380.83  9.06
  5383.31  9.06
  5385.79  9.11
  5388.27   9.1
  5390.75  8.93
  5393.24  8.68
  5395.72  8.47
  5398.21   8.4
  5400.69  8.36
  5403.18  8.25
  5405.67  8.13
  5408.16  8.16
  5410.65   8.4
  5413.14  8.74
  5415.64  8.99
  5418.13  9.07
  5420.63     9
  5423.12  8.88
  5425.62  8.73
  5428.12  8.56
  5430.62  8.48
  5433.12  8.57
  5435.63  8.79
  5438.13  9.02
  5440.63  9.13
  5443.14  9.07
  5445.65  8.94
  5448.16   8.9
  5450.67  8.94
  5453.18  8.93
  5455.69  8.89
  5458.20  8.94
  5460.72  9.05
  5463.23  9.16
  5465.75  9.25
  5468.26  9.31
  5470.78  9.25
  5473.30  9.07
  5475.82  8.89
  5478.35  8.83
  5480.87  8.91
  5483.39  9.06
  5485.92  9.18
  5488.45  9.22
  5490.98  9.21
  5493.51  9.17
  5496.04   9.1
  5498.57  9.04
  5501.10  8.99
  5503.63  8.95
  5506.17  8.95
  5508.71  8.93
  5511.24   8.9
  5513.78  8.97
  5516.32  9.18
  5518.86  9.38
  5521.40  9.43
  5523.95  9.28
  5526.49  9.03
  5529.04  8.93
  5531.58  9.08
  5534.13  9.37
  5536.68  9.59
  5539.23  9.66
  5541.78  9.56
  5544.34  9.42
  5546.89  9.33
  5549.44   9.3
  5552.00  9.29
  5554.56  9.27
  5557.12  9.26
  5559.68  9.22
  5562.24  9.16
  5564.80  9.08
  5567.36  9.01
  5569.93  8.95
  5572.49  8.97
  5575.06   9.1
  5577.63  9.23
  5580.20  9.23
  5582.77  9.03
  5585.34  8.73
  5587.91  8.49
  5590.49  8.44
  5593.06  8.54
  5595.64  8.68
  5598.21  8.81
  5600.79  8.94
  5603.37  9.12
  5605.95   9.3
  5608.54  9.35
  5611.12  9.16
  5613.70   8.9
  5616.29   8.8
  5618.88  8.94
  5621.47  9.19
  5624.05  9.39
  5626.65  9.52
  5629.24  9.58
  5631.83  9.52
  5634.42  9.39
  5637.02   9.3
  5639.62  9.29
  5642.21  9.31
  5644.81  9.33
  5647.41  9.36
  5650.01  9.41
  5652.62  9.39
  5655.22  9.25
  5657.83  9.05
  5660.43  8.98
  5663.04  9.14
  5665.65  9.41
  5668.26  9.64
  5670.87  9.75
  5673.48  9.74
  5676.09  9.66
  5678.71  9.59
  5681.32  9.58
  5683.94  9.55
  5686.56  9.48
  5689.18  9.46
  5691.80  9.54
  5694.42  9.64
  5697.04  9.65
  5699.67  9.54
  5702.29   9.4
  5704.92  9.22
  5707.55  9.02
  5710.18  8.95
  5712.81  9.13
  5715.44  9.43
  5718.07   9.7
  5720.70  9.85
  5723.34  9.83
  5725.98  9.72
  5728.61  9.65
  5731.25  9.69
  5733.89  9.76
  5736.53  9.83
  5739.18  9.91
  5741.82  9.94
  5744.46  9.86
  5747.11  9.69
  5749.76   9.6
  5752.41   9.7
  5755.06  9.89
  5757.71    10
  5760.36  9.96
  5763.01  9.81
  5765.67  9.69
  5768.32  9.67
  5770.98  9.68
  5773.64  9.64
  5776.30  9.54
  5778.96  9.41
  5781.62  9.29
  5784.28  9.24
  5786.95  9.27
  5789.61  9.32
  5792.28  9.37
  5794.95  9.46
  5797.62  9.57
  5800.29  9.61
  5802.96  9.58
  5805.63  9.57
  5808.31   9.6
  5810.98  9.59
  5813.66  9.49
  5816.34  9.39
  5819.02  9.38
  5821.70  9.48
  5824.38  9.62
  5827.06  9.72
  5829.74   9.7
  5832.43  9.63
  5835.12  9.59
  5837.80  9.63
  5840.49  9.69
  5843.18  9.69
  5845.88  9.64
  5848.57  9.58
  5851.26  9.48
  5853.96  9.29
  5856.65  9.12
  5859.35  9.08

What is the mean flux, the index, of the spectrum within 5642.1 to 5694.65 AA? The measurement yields 9.44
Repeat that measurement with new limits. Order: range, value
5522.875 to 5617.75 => 9.1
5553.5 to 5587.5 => 9.08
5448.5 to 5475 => 9.07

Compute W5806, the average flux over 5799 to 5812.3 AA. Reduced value 9.59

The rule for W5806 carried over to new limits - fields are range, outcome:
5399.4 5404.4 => 8.31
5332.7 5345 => 8.67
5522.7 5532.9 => 9.09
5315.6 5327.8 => 8.63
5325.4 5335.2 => 8.06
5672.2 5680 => 9.66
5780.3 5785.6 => 9.27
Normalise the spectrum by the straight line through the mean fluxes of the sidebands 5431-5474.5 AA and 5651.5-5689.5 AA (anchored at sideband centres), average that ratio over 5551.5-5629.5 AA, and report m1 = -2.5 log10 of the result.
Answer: 0.03 mag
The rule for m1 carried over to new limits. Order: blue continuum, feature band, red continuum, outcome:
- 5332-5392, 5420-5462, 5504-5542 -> 0.02 mag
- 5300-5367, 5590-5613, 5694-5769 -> 0.05 mag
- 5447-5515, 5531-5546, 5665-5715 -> -0.04 mag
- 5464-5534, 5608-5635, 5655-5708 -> 0.01 mag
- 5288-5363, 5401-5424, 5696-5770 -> 0.05 mag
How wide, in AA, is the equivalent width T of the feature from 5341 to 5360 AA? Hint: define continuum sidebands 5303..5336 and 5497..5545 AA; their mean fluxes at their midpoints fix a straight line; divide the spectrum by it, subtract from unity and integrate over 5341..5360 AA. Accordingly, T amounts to -0.30 AA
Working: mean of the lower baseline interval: 8.84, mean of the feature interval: 9.03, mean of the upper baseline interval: 9.19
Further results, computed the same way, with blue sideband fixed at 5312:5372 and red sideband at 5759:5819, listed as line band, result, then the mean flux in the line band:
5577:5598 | 0.93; 8.79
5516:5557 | -0.98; 9.32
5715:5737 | -0.70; 9.73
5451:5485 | -0.21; 9.04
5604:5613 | -0.01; 9.24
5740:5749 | -0.35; 9.82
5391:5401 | 0.37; 8.53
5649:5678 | -0.27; 9.4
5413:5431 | 0.16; 8.82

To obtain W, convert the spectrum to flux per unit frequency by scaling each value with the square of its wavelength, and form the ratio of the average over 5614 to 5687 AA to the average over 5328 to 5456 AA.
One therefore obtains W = 1.2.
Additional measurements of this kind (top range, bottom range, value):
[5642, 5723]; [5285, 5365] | 1.21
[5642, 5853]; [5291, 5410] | 1.26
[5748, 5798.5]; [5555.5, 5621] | 1.14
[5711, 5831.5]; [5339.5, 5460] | 1.25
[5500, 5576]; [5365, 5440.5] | 1.11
